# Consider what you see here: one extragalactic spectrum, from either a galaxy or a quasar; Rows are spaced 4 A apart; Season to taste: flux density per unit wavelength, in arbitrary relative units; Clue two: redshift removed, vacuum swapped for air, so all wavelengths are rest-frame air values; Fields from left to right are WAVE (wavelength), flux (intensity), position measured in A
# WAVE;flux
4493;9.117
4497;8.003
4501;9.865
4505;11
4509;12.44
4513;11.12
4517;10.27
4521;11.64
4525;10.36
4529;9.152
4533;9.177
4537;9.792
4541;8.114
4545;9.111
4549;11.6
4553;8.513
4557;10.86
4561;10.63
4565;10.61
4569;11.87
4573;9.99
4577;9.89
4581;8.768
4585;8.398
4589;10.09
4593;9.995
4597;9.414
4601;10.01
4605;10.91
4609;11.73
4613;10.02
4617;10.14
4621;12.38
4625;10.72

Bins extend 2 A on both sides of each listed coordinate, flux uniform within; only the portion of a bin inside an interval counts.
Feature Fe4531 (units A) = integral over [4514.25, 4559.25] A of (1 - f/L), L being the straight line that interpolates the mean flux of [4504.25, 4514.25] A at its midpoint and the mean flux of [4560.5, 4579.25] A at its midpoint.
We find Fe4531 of 5.0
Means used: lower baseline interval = 11.6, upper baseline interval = 10.6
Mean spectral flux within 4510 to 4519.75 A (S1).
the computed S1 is 10.9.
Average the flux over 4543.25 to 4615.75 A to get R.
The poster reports 10.1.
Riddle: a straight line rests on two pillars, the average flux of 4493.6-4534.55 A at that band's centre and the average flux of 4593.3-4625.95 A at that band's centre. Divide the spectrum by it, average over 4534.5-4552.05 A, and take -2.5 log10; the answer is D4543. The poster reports 0.09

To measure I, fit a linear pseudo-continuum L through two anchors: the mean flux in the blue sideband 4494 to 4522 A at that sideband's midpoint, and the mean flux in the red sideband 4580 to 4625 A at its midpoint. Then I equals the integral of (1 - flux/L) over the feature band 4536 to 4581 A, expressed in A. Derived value 1.4 A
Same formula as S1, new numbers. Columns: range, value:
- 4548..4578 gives 10.5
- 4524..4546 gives 9.24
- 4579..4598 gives 9.33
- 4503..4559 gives 10.2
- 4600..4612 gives 10.9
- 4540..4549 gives 9.33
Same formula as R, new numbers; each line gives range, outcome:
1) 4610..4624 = 10.9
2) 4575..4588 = 9.1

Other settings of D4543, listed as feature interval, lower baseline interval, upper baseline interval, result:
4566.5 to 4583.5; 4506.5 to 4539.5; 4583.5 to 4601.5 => -0.031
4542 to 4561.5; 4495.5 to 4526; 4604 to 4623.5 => 0.083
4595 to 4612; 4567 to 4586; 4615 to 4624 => 0.023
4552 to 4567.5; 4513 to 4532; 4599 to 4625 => 0.027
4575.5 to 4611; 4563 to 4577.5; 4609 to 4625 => 0.094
